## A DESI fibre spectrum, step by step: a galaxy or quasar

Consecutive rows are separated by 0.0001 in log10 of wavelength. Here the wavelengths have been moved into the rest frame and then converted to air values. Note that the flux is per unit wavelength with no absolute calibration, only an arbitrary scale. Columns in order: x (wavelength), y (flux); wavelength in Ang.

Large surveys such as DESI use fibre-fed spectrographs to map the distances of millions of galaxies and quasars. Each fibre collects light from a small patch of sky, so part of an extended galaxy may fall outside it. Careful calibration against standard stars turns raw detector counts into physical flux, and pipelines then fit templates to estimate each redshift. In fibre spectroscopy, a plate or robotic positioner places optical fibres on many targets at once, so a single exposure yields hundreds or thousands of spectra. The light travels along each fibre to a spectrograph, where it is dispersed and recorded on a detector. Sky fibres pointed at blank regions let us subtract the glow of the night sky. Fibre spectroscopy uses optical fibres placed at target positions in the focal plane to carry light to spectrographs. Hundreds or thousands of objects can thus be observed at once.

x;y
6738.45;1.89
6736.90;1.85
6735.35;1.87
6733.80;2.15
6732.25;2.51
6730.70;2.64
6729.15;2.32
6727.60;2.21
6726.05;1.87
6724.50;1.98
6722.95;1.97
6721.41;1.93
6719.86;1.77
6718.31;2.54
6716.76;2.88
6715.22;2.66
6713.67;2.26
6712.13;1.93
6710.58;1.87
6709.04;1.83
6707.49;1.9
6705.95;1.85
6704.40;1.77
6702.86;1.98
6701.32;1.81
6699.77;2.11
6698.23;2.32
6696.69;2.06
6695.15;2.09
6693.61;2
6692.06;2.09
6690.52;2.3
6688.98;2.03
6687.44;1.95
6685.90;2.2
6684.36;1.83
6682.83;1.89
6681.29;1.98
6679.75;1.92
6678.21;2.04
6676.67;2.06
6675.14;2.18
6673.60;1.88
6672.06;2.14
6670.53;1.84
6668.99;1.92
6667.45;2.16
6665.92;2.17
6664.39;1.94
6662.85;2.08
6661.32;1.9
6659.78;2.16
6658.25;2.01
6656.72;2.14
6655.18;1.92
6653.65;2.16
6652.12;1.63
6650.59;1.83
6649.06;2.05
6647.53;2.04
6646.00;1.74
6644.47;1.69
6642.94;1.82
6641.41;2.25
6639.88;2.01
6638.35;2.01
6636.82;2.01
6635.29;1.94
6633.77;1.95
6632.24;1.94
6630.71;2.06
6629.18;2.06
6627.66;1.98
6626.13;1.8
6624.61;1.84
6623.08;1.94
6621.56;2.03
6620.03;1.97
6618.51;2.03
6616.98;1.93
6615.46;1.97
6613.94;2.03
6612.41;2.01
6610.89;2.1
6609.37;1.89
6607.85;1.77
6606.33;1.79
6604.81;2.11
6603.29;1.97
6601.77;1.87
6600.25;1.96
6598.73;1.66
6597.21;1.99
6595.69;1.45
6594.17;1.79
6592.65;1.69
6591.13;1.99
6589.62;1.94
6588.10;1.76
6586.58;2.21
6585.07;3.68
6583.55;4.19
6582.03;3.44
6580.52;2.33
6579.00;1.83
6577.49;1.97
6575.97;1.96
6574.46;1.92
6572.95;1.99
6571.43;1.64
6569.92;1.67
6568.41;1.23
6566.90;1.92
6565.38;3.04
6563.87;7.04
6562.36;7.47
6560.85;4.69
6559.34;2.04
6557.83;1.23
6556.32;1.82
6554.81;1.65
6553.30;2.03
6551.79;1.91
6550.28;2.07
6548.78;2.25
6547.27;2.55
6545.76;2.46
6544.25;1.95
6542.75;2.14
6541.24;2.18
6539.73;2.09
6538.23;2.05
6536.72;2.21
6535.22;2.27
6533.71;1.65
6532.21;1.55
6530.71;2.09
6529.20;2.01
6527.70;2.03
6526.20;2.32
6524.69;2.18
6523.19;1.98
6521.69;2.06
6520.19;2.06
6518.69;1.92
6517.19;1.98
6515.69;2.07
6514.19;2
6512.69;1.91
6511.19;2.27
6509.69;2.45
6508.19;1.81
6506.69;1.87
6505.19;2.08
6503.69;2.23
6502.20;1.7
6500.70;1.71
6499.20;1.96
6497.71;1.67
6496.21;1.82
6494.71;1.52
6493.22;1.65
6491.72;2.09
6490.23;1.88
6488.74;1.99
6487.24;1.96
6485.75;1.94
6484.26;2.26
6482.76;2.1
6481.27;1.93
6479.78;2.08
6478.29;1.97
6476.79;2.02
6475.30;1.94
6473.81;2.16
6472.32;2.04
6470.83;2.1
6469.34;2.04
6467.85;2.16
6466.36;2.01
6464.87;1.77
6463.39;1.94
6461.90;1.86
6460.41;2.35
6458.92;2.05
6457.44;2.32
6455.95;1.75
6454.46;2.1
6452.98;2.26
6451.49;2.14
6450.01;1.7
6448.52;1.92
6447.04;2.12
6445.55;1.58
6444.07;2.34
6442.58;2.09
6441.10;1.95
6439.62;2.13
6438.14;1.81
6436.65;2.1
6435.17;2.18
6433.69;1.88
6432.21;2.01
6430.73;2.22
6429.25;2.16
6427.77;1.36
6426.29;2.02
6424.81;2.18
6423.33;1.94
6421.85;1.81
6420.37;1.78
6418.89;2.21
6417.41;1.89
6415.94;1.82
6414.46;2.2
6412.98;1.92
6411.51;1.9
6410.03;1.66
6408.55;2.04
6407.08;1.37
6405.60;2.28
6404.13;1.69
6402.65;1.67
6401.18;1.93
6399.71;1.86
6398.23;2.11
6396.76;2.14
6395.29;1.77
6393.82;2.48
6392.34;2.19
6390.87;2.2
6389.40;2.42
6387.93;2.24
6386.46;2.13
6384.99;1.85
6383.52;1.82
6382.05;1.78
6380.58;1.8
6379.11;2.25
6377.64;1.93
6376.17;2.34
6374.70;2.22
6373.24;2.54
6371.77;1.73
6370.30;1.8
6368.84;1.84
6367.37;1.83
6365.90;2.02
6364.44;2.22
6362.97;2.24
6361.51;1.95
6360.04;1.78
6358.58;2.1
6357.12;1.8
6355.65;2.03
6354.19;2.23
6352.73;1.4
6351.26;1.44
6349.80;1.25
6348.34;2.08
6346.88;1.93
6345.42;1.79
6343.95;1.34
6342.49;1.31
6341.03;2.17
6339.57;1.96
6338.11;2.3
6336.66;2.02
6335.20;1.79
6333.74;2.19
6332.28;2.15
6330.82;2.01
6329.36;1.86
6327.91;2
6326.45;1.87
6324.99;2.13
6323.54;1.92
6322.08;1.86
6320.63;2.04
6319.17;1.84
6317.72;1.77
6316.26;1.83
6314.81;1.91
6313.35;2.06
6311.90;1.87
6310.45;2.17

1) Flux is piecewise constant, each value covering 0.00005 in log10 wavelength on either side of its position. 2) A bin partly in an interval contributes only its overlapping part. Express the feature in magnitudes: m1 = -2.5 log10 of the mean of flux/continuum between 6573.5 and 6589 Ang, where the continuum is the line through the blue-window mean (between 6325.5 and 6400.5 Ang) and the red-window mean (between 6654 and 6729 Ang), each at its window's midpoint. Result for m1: -0.24 mag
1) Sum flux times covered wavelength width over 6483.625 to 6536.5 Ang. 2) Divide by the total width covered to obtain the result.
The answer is 1.97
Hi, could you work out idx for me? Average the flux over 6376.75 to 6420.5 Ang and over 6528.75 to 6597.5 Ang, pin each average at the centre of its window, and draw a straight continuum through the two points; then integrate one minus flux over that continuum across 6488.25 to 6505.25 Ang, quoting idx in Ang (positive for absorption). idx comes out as 2.8 Ang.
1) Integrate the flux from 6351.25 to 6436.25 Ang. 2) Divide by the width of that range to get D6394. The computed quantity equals 1.98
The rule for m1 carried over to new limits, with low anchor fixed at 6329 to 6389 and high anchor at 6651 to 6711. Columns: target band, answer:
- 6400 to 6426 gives 0.03 mag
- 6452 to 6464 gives -0.06 mag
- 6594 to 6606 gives 0.08 mag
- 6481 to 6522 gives 0.00 mag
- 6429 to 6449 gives -0.04 mag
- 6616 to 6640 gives 0.01 mag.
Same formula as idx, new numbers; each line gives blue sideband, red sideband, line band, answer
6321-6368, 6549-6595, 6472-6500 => 4.3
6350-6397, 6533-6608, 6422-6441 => 1.0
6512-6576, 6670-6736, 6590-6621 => 4.5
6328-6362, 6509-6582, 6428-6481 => 2.0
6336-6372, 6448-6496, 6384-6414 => -1.2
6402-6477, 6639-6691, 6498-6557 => -1.5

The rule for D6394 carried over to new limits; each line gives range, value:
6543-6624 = 2.3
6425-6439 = 1.98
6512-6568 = 2.4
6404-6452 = 1.95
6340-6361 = 1.77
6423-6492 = 2.02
